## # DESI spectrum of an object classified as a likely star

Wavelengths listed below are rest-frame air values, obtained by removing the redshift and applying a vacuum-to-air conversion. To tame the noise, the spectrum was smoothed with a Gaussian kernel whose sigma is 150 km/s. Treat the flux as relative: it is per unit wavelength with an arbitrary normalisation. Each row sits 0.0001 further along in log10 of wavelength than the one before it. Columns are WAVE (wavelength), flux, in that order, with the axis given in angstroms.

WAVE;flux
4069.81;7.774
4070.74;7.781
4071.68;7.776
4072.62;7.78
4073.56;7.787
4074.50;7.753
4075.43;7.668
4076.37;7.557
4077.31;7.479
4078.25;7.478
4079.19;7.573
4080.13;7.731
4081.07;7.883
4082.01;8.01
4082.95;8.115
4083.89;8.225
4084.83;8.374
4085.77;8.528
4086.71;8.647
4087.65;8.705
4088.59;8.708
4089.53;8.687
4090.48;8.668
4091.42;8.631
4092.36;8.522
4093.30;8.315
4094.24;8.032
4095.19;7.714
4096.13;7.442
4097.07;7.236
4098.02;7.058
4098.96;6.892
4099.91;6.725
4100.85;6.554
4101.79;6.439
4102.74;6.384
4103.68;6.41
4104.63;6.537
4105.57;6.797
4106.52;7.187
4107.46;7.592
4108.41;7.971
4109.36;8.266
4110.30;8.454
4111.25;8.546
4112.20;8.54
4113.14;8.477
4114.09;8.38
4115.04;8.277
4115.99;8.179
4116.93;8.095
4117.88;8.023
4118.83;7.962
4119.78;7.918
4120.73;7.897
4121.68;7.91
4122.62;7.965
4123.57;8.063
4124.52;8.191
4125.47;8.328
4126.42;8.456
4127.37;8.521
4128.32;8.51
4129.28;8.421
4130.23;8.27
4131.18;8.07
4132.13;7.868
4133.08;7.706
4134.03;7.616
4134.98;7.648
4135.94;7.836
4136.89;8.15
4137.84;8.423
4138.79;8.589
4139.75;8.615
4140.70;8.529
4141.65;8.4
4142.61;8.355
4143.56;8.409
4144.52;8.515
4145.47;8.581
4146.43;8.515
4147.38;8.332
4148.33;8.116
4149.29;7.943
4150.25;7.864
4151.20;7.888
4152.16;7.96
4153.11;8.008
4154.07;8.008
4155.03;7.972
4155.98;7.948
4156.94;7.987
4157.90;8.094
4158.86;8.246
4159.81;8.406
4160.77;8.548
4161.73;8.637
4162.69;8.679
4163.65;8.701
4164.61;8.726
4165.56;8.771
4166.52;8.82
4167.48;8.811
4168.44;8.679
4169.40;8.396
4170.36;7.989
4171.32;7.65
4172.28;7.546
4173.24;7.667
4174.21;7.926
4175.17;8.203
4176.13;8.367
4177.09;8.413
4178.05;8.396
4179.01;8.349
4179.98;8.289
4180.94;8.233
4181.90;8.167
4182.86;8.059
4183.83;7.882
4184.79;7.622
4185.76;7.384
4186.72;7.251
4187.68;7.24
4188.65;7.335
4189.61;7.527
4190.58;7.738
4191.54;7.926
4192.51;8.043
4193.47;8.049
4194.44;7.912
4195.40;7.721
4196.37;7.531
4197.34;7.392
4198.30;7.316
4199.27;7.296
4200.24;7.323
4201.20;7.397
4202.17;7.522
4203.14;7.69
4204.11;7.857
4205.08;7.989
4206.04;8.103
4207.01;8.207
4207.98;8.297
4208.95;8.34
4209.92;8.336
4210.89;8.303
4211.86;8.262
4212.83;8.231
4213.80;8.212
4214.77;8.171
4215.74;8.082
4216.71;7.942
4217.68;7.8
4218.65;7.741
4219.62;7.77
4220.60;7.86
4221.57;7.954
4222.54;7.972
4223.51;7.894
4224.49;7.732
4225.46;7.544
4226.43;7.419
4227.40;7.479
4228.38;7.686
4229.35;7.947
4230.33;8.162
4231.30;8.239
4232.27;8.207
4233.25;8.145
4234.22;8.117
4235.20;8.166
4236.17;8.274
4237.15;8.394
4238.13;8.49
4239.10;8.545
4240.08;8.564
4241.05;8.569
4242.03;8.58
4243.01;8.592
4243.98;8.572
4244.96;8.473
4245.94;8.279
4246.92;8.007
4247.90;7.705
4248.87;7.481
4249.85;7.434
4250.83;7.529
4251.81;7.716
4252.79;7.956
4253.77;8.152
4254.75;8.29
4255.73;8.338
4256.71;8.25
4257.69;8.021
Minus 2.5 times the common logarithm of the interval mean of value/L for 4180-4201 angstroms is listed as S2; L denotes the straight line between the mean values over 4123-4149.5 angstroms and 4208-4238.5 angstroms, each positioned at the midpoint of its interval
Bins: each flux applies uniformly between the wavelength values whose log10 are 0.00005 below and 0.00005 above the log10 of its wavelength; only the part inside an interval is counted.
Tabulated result 0.06 mag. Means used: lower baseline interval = 8.25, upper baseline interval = 8.03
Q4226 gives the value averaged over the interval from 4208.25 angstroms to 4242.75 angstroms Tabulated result 8.09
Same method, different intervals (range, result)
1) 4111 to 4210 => 8.09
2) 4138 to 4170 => 8.36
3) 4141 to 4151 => 8.3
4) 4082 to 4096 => 8.38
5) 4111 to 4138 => 8.14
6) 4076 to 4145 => 7.96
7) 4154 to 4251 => 8.04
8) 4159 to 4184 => 8.32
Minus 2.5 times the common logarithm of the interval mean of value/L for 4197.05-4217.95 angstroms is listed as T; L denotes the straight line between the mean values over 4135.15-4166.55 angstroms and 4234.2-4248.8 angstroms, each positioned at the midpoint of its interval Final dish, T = 0.05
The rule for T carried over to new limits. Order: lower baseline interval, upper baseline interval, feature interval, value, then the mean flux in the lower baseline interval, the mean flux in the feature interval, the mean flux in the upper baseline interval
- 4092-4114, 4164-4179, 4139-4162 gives -0.03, 7.49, 8.24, 8.3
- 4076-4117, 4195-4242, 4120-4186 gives -0.04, 7.82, 8.2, 7.97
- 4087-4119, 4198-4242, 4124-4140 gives -0.05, 7.78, 8.18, 8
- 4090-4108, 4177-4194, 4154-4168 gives -0.10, 7.32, 8.44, 7.87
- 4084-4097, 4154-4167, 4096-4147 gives 0.06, 8.35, 7.91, 8.41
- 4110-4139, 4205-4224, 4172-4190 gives 0.03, 8.17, 7.89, 8.08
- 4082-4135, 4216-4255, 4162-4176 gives -0.05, 7.93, 8.33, 8.03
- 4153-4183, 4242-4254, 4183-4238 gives 0.04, 8.28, 7.86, 8.01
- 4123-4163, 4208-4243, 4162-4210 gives 0.02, 8.22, 7.98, 8.1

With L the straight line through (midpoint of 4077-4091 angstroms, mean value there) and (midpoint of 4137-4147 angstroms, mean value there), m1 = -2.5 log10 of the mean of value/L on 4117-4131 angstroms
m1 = 0.03 mag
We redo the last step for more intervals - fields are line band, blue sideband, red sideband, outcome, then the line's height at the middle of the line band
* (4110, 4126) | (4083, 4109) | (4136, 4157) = -0.04 mag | 7.92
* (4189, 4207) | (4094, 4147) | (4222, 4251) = 0.04 mag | 8.02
